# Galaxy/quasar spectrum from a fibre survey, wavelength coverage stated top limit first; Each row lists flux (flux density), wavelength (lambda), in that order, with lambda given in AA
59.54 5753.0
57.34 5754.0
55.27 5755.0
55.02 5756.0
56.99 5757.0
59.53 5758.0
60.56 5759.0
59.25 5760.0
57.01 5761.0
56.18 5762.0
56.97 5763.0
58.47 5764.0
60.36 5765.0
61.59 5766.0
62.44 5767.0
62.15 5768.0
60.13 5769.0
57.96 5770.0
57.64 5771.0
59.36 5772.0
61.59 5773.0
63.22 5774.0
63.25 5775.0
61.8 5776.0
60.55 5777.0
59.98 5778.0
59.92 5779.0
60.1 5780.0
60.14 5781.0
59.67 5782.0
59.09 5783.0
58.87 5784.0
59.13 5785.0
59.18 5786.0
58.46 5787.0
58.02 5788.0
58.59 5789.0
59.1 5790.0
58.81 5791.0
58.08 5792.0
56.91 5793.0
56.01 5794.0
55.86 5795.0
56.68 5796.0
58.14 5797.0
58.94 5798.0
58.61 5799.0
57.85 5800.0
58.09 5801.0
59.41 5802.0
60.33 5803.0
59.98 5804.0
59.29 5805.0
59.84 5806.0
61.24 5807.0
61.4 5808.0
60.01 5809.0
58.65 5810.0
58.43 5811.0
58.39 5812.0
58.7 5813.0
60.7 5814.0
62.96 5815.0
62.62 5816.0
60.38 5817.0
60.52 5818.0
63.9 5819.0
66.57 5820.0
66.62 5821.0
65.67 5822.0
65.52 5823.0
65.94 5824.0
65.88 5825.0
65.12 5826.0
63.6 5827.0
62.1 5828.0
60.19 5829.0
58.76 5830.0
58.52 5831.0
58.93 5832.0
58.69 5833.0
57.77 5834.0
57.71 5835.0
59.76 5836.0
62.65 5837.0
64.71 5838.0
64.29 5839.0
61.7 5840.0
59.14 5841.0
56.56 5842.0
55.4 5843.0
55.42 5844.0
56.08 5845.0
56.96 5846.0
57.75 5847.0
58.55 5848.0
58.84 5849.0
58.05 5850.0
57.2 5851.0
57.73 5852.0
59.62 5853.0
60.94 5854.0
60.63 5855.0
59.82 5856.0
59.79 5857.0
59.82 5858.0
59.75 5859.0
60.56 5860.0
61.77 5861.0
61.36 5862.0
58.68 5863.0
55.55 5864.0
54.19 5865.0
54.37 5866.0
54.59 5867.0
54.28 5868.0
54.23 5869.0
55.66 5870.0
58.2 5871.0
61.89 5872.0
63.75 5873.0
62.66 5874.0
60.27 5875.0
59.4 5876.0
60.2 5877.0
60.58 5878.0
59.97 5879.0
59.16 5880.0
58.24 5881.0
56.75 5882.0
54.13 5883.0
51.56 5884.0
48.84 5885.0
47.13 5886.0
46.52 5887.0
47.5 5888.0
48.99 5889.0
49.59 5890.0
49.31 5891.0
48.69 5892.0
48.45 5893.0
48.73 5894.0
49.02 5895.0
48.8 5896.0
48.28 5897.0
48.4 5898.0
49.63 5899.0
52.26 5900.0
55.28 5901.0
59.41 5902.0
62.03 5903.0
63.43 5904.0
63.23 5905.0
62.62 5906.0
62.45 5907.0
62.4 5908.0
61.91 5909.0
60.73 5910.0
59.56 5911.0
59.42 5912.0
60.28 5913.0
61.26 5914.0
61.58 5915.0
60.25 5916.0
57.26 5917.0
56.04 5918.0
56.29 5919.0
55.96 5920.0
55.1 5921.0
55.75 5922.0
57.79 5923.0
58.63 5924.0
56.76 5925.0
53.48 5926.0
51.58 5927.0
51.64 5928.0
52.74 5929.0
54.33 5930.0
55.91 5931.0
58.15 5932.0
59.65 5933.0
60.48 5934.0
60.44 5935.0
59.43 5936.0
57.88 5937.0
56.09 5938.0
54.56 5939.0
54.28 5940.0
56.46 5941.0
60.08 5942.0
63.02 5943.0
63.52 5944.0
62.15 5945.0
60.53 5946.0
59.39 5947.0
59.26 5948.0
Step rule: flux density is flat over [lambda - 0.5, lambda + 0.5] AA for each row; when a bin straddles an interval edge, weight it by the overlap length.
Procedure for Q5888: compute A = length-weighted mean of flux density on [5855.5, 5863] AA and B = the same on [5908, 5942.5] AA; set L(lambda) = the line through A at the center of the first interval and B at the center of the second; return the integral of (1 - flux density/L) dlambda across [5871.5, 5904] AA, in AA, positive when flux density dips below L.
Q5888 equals 2.8 AA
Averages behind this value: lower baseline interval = 60.3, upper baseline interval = 57.5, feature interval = 54.1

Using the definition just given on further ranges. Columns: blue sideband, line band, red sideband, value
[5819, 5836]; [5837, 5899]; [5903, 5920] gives 5.3 AA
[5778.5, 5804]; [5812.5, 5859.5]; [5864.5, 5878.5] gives -1.8 AA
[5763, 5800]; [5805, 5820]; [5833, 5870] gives -0.4 AA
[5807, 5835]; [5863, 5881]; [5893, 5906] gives -0.5 AA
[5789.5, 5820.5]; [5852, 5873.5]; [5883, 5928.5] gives -0.6 AA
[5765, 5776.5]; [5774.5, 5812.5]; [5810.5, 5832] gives 1.5 AA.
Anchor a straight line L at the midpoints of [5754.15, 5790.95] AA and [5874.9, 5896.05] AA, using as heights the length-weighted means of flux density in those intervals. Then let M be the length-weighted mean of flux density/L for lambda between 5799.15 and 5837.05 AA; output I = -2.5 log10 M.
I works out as -0.08 mag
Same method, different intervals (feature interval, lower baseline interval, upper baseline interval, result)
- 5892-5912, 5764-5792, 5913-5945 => 0.04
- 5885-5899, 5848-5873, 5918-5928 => 0.17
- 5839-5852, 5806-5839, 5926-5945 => 0.05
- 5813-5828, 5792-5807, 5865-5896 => -0.12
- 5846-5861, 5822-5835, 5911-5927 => 0.02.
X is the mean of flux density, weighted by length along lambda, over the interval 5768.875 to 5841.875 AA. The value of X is 60.3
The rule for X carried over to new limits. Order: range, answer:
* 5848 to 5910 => 56.4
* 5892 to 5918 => 56.9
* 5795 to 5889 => 59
